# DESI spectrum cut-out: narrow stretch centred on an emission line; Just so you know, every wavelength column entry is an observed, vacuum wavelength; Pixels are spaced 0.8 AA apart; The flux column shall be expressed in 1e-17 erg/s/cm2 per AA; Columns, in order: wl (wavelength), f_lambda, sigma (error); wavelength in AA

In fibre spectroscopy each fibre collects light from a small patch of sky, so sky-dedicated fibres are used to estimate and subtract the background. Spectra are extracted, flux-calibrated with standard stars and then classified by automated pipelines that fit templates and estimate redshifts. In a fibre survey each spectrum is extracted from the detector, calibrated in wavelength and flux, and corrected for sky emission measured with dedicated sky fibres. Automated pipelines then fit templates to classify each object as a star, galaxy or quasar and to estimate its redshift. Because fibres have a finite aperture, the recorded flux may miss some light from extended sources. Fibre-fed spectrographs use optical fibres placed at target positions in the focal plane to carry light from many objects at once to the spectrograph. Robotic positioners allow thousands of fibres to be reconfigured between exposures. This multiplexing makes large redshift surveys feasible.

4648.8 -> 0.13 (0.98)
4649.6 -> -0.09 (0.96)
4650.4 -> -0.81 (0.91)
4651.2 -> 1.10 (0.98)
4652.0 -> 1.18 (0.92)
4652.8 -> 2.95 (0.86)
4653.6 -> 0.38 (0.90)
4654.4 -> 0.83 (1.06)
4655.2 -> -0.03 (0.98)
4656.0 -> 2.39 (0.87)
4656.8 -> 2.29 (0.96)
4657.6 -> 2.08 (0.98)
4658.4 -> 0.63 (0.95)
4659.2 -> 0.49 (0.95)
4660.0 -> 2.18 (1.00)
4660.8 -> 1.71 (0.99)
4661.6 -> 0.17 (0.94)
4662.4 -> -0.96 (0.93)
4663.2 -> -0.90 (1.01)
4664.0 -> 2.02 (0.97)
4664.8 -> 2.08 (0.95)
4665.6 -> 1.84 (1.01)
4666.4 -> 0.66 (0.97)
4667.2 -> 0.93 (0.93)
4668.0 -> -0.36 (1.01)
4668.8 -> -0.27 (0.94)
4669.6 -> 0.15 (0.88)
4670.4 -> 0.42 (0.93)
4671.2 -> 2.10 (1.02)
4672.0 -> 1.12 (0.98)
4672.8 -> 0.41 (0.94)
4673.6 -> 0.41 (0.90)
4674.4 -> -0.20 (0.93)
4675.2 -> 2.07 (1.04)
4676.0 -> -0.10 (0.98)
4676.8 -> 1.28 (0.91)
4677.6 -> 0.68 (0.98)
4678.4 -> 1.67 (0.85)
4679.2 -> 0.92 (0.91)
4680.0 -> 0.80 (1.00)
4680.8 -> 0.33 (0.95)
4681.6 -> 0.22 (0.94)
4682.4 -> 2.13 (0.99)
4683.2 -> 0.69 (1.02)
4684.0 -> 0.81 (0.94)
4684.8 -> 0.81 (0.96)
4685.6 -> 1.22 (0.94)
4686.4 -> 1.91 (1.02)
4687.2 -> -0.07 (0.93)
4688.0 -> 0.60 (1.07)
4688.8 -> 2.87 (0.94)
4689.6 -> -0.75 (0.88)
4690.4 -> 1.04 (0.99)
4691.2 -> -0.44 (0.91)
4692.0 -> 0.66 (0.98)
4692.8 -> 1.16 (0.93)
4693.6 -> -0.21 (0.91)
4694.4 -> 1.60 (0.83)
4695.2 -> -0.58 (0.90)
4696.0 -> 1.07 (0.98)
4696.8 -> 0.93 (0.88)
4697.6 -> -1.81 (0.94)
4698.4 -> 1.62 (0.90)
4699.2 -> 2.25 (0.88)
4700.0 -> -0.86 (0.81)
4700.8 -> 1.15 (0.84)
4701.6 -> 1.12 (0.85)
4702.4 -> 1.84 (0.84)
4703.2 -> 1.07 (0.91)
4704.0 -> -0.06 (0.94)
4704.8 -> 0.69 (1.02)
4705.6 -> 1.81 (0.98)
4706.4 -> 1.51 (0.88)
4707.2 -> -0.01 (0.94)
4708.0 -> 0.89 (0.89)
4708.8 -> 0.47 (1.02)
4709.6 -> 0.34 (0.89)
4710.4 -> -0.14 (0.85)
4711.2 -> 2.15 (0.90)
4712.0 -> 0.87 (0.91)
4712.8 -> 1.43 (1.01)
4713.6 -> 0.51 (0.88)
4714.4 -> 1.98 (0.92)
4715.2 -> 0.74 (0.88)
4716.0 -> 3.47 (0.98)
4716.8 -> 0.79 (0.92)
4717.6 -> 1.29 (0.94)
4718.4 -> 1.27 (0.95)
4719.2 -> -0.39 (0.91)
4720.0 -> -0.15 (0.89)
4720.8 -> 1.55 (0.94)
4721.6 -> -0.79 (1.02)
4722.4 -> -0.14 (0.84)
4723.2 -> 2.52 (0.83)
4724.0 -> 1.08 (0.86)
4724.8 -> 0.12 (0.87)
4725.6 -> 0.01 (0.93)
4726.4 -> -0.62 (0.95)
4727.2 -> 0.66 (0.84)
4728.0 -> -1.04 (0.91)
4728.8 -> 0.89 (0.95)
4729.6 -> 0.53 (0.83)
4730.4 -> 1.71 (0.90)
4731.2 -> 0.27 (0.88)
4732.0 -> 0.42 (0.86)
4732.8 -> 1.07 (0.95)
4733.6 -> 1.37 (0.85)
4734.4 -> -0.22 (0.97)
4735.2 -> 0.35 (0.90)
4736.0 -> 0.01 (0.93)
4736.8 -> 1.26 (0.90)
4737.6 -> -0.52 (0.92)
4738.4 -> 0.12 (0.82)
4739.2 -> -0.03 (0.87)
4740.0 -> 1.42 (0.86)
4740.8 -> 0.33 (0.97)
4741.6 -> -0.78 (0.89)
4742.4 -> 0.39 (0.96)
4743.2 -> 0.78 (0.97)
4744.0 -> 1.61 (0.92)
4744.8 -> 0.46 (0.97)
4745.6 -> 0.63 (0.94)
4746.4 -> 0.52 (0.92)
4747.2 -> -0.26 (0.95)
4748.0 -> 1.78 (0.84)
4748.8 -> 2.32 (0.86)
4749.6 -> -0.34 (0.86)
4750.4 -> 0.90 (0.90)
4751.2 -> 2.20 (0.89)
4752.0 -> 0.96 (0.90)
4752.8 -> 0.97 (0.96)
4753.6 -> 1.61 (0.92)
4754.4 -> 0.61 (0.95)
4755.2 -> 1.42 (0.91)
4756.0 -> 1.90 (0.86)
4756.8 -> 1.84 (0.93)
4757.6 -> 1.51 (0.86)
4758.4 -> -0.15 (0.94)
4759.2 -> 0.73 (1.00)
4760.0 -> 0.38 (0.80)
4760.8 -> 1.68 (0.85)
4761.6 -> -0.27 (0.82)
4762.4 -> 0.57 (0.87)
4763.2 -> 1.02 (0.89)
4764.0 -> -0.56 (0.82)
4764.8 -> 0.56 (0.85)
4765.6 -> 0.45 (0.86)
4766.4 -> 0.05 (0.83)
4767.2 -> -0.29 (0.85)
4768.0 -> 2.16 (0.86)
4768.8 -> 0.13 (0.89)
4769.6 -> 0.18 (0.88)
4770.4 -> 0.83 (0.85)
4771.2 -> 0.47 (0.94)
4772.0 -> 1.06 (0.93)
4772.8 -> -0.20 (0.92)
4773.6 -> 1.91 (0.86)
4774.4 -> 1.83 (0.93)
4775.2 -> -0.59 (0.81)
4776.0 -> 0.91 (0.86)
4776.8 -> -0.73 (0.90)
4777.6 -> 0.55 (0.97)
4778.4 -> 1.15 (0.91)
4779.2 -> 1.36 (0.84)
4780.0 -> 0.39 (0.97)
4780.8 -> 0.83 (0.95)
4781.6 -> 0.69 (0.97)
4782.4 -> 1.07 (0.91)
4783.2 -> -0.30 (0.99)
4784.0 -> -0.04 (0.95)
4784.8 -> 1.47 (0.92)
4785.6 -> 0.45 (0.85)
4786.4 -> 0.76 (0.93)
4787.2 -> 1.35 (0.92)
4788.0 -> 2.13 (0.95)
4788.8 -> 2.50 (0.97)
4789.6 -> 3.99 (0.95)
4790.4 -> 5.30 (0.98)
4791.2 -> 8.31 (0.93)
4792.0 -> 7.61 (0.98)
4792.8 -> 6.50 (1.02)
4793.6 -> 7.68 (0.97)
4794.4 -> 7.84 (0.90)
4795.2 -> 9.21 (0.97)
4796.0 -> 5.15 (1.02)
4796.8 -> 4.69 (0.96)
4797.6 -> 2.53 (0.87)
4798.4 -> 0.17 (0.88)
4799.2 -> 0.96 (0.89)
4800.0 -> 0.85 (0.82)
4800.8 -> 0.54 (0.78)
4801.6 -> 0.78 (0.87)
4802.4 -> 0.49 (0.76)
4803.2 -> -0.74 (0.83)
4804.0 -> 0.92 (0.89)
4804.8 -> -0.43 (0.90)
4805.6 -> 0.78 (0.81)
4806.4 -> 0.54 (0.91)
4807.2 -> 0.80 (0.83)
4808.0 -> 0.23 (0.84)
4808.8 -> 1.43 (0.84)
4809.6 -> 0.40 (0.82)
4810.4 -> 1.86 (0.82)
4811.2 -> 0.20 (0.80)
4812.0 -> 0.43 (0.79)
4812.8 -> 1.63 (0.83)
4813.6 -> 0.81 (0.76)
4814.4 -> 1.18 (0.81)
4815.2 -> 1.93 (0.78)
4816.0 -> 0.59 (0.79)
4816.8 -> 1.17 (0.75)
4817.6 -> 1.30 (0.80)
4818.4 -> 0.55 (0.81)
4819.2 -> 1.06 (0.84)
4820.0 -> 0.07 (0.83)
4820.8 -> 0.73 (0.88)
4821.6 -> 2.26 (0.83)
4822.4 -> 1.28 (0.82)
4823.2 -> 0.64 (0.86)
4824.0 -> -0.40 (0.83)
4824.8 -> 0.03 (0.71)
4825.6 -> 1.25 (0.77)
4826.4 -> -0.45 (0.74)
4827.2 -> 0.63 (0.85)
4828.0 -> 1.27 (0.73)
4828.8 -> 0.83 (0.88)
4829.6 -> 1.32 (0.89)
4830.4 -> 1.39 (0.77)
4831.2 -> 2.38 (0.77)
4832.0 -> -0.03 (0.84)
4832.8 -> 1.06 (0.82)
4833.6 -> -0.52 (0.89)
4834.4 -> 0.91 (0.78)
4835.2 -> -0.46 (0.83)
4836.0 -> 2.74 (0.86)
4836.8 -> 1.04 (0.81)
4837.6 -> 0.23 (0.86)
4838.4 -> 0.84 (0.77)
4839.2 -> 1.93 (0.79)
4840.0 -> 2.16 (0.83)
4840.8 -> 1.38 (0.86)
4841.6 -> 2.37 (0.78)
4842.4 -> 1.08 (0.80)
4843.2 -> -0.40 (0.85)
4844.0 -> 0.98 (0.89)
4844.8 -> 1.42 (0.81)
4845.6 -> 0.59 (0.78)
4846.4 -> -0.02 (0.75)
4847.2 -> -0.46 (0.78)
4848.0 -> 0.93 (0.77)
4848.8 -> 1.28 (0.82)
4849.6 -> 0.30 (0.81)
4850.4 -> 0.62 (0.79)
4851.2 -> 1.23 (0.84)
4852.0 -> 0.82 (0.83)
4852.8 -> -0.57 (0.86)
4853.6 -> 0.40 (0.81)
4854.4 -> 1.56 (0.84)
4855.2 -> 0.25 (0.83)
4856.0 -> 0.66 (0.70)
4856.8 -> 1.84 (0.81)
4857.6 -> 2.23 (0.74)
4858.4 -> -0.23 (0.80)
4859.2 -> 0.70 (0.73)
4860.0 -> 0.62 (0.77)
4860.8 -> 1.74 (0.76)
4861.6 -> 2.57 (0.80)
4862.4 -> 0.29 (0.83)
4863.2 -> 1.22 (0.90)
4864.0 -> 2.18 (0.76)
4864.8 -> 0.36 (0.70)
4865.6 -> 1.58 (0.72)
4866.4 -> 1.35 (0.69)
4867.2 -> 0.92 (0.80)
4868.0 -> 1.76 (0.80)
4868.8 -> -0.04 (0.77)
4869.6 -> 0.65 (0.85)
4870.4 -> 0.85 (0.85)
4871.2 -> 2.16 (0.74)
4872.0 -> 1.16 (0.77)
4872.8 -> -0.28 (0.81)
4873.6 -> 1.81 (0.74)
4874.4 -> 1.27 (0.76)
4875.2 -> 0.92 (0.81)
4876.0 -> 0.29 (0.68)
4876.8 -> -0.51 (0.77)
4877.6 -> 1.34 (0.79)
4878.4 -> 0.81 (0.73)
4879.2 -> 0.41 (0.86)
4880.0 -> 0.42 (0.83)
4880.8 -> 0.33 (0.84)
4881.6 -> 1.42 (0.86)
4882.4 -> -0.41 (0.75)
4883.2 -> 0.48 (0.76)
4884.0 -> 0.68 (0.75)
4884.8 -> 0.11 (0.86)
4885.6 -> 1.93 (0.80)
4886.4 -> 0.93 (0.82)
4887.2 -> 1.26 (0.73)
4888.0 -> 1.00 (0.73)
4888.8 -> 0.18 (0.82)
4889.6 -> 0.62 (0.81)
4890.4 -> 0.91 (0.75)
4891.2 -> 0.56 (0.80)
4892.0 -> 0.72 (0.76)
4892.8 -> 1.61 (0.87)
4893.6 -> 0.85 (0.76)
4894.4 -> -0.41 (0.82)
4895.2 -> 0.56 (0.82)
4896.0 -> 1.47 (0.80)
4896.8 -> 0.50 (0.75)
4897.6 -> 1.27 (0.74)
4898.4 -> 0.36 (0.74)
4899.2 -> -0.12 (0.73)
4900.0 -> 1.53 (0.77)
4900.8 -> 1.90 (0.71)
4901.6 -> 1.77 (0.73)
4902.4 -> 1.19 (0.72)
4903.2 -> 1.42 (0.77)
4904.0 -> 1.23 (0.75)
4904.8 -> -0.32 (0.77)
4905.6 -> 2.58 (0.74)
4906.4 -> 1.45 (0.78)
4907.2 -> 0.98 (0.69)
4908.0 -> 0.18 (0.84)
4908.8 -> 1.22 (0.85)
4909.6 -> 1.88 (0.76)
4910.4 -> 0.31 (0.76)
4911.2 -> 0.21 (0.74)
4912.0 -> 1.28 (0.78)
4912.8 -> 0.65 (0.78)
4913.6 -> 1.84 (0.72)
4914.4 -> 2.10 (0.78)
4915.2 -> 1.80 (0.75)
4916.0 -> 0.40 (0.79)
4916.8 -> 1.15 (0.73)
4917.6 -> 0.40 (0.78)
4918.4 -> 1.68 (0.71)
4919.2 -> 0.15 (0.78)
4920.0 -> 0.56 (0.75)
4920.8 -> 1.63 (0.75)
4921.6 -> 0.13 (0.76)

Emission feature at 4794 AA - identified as [O II]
